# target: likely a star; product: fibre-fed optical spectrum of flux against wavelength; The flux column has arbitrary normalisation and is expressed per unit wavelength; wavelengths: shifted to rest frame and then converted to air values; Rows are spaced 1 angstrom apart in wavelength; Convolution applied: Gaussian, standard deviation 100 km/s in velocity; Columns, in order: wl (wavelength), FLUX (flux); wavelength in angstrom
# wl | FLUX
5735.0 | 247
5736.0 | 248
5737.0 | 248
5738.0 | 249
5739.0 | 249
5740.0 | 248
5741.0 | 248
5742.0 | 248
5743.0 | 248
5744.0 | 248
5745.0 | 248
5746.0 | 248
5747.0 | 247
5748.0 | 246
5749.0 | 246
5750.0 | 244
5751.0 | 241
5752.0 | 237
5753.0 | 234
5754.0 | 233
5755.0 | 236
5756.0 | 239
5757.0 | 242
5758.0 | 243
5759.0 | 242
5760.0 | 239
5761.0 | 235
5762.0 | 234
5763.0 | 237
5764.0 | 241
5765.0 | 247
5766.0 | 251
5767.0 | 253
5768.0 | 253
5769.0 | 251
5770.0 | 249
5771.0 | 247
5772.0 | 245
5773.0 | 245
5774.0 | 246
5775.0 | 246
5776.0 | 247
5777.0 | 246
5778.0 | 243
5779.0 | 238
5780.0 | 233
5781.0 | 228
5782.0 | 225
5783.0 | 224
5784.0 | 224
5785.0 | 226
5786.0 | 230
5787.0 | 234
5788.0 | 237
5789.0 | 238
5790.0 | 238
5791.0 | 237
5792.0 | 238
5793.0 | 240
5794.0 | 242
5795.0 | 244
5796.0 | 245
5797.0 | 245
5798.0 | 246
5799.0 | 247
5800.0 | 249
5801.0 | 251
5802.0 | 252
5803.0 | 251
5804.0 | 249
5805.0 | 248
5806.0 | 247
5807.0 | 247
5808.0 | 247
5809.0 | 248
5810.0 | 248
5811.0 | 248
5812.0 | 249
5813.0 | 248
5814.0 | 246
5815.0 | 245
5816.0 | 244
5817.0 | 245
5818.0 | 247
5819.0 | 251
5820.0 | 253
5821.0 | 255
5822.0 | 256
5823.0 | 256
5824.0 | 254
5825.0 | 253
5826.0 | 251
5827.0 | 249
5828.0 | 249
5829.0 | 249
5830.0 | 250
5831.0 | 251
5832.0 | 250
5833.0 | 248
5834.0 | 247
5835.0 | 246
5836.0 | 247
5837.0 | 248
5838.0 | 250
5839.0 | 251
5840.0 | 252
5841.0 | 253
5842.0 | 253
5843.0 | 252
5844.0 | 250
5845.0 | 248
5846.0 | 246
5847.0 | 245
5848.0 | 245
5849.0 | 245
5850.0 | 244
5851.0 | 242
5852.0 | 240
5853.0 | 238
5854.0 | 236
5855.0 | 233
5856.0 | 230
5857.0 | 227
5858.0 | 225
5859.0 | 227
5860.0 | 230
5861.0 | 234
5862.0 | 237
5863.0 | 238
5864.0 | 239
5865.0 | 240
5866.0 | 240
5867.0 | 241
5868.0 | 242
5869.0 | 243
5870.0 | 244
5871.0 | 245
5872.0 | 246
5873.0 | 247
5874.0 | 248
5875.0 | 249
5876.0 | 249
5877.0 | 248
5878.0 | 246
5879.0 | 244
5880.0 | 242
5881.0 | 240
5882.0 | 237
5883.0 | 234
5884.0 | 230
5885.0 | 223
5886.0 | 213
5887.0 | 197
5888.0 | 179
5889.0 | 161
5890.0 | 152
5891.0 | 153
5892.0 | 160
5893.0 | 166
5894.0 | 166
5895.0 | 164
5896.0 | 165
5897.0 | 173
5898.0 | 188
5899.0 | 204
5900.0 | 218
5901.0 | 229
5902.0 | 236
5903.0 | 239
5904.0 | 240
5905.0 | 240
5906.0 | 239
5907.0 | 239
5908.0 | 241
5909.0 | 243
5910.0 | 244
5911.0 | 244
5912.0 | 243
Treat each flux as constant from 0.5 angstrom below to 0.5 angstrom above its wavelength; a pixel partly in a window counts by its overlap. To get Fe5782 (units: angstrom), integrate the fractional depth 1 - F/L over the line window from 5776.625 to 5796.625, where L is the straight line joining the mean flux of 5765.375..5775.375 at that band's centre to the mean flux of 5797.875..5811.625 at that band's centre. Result 1.1 angstrom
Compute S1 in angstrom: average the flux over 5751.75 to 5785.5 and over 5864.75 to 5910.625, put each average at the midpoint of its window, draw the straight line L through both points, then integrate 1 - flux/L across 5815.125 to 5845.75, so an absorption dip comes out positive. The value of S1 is -2.73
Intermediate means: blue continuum 240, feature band 250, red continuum 220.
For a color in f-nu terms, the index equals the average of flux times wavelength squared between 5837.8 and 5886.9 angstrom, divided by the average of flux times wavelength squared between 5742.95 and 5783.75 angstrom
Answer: 1.03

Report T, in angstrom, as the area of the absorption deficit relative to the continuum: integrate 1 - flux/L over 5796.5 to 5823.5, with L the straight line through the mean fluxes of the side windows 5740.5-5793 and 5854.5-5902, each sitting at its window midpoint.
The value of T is -1.9 angstrom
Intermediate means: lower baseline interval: 241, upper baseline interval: 219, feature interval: 249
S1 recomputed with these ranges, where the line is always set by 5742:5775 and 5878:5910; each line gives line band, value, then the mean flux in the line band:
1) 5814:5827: -1.29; 251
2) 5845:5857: -1.08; 240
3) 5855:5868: -1.00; 234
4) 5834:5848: -1.65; 249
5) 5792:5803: -0.57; 246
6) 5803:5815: -0.88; 248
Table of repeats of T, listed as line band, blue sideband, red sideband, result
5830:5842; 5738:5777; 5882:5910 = -1.5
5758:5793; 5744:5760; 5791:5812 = 0.6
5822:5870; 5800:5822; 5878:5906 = -3.0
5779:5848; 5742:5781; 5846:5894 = -2.9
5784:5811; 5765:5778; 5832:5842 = 0.6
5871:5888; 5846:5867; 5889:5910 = -1.3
